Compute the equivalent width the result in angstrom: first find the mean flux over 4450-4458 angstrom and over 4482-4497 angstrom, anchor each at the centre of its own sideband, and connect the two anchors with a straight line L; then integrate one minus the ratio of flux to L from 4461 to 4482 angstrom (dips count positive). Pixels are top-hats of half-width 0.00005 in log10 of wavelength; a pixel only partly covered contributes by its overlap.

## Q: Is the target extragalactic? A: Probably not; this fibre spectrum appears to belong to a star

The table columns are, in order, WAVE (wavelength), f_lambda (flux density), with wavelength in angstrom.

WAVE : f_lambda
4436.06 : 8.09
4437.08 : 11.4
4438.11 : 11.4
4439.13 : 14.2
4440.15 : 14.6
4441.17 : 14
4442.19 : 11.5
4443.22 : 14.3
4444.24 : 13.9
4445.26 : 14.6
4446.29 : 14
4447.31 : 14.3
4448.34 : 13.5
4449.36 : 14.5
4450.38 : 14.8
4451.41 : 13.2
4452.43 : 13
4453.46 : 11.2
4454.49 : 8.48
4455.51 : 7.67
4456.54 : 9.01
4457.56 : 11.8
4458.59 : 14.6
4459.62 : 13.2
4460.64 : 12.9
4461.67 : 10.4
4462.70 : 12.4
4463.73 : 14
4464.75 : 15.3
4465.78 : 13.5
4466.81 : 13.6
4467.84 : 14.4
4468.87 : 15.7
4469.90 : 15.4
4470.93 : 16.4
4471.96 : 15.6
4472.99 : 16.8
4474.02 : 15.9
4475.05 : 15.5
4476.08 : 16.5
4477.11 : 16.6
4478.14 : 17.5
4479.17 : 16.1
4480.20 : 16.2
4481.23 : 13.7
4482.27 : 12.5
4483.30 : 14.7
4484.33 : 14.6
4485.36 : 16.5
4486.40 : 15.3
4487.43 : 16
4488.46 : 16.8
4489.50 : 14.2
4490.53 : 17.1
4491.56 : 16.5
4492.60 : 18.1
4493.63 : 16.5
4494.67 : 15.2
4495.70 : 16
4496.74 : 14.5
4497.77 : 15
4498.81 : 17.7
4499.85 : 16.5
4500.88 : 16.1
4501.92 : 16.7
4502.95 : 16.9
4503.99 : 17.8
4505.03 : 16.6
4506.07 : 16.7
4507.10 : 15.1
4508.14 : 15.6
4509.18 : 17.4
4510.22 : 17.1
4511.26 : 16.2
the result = -2.61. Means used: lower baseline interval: 11.1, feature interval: 15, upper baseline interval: 15.7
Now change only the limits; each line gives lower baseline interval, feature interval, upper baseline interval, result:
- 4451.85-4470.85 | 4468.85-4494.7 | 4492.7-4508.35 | -2.39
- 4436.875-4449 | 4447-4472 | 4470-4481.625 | 2.92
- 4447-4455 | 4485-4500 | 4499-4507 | -0.17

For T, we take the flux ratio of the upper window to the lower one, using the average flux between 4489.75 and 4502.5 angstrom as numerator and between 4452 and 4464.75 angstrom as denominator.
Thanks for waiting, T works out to 1.39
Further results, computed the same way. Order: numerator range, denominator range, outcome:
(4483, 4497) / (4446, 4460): 1.29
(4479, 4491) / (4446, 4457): 1.26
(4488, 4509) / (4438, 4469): 1.25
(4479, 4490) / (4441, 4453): 1.10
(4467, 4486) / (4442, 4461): 1.23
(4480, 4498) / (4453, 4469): 1.26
